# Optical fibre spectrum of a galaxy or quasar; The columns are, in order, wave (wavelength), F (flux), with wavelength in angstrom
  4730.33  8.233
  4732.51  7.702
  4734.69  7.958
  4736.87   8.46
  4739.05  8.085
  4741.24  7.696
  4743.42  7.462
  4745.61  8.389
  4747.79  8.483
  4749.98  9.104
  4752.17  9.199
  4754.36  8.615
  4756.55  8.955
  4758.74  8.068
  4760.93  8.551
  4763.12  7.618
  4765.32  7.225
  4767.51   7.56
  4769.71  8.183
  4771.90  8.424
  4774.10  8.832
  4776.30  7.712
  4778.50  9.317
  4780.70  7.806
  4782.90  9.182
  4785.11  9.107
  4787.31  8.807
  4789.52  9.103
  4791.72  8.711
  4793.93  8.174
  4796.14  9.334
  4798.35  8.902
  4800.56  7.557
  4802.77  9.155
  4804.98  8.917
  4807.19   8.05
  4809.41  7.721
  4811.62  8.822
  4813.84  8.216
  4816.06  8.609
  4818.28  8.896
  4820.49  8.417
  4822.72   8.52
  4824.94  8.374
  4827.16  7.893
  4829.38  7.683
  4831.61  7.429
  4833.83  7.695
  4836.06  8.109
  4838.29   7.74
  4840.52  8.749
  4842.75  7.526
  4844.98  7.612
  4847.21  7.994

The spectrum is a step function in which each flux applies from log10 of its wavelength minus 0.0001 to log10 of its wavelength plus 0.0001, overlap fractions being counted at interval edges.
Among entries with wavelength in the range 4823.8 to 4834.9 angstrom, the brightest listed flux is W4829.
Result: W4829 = 8.374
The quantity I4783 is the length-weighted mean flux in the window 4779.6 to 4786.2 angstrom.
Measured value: 8.69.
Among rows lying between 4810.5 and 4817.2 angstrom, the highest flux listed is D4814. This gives 8.822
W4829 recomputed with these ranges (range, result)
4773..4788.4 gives 9.317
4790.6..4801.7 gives 9.334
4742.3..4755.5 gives 9.199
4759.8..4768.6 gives 8.551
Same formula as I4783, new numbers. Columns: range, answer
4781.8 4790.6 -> 9.04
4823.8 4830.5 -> 7.99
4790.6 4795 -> 8.45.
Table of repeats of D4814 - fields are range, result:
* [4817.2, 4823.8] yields 8.896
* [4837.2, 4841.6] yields 8.749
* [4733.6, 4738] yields 8.46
